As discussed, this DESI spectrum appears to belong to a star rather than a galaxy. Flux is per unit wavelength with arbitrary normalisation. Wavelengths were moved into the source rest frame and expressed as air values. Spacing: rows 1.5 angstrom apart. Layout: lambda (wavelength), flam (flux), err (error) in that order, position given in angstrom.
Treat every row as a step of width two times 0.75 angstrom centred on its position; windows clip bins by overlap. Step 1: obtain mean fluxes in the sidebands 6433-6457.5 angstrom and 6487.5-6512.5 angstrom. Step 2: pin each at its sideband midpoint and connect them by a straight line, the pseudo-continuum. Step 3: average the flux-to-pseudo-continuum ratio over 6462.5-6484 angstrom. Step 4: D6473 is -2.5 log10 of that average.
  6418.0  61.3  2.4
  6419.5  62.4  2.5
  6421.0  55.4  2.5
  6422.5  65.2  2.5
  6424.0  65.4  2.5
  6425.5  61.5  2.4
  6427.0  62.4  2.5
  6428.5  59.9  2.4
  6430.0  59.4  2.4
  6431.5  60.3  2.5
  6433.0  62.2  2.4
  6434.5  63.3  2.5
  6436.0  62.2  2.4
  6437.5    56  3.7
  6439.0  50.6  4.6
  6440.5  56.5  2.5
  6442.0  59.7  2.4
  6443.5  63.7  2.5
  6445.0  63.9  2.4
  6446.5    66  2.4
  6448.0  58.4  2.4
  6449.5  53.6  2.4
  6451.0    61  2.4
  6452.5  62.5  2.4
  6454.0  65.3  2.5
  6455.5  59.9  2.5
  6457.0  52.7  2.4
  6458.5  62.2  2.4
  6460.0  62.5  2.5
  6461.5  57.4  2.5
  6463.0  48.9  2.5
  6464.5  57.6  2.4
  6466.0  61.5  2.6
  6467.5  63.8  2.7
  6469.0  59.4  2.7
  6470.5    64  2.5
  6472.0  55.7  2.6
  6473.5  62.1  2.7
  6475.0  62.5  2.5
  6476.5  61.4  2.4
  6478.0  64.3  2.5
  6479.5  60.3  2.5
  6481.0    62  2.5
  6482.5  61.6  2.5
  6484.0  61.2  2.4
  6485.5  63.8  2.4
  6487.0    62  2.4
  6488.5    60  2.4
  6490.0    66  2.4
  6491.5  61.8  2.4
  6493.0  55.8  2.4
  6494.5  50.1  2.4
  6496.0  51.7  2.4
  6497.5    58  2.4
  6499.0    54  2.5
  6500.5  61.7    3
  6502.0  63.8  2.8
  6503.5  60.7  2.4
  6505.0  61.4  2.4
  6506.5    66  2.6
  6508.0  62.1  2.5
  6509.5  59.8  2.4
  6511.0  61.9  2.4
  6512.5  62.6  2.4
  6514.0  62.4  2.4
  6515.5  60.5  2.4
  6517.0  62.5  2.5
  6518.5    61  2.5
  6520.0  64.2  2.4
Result -0.01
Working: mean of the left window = 59.9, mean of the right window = 59.8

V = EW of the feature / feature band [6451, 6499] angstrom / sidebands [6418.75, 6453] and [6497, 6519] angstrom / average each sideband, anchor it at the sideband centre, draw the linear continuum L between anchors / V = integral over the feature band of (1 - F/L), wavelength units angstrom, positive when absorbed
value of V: 0.83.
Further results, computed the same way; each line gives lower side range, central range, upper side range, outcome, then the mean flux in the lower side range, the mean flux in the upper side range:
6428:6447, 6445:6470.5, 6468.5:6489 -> 0.4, 60.2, 61.5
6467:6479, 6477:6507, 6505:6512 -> 0.8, 61.6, 62.3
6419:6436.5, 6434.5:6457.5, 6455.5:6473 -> 0.2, 61.6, 58.8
